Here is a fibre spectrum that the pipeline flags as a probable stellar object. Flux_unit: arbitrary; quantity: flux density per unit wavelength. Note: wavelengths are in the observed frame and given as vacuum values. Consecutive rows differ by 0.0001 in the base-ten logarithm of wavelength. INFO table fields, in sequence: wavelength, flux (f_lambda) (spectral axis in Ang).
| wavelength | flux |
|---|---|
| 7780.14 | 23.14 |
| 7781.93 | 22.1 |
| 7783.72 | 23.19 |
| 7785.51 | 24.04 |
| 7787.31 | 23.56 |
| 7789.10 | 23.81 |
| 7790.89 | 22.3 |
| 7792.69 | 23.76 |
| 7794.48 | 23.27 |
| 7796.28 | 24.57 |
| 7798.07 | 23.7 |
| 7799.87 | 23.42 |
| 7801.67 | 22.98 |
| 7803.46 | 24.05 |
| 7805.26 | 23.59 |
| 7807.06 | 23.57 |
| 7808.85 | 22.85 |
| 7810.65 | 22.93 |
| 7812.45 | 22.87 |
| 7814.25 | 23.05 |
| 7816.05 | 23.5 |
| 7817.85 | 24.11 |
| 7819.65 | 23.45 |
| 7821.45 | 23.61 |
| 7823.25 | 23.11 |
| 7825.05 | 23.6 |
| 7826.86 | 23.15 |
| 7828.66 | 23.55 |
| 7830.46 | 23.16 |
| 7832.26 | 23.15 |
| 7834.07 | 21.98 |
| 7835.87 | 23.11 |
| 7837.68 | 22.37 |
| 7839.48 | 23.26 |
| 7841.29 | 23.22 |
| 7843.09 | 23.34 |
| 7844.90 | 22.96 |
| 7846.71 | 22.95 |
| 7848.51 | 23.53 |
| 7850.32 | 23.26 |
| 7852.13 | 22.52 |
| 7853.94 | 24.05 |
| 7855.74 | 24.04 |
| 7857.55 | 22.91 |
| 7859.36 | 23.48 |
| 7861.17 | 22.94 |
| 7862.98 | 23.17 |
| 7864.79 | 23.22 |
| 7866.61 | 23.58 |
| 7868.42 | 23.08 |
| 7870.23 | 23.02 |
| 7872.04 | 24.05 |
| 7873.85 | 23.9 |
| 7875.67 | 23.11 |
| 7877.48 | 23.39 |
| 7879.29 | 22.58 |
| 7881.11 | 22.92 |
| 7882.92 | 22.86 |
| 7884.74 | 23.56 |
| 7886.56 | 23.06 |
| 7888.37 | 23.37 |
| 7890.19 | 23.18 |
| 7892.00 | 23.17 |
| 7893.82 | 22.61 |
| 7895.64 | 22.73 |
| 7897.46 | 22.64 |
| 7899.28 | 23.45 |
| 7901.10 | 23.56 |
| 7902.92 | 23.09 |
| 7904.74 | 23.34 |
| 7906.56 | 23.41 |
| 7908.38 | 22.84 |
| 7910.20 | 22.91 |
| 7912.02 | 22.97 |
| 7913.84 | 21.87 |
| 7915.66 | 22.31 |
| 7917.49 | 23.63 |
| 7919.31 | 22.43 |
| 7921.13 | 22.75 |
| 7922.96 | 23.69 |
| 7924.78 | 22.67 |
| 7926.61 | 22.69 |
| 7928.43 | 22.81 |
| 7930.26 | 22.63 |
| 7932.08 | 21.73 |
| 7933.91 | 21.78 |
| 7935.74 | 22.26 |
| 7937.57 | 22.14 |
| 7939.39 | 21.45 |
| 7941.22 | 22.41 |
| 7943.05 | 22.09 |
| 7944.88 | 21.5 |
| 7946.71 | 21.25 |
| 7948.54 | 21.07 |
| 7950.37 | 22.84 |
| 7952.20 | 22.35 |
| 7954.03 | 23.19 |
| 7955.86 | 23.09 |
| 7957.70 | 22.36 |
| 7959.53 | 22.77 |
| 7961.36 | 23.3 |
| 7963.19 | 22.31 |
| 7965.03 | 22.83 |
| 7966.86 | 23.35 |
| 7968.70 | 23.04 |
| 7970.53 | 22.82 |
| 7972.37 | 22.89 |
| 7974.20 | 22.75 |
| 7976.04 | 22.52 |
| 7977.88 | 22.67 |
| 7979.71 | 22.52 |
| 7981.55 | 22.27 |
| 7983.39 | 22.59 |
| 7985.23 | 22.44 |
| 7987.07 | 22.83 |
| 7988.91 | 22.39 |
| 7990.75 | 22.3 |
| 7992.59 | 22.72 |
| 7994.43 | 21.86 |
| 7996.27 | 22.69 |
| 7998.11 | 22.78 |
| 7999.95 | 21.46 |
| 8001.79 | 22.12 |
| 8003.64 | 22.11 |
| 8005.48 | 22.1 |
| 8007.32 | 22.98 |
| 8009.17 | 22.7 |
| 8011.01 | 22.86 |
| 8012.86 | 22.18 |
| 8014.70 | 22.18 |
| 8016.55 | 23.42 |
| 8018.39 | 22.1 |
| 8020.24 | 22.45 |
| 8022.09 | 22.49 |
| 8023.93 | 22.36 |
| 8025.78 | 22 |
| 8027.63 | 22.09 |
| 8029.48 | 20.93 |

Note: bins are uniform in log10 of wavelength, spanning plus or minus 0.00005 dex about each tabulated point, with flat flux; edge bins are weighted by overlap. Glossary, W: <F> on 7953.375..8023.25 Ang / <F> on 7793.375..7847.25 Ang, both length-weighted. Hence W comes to 0.97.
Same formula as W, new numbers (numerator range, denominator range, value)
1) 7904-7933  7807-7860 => 0.98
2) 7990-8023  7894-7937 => 0.98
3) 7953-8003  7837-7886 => 0.97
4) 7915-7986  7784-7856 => 0.97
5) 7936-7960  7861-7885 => 0.95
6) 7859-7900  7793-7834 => 0.99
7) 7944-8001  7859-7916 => 0.97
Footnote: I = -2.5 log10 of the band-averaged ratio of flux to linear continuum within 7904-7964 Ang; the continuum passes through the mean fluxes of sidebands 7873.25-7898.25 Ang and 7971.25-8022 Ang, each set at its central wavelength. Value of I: 0.014 mag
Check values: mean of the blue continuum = 23.1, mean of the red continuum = 22.5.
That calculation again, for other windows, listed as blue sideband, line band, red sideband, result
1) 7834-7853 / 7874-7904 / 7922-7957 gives -0.02 mag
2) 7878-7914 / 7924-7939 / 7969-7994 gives 0.03 mag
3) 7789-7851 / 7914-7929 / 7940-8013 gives 0.00 mag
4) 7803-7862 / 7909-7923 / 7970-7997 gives 0.00 mag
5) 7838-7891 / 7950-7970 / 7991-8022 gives -0.01 mag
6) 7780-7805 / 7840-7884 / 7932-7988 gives -0.01 mag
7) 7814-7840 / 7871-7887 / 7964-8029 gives -0.01 mag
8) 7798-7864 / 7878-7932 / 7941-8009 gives 0.00 mag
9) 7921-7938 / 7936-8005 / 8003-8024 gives 0.00 mag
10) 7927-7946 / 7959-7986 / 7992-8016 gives -0.02 mag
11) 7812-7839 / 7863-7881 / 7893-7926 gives -0.01 mag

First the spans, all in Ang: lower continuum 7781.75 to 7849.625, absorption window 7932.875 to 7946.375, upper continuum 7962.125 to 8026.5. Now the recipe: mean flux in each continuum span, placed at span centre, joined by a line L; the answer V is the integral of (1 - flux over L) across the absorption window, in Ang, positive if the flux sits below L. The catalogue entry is 0.5 Ang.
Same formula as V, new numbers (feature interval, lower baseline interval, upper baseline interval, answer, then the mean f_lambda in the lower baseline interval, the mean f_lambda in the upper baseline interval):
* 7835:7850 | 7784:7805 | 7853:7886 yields 0.2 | 23.6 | 23.3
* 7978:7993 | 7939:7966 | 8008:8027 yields -0.1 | 22.3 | 22.5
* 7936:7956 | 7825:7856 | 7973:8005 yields 0.5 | 23.1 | 22.4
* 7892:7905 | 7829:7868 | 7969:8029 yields -0.1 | 23.2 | 22.5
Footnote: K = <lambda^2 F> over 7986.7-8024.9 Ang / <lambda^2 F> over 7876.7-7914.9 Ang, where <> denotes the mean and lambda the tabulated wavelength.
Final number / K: 1.0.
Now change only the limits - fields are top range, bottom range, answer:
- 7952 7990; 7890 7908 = 1.00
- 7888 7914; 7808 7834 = 1.01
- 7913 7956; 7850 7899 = 0.98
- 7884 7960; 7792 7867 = 1.00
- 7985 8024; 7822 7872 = 1.01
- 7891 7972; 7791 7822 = 1.00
